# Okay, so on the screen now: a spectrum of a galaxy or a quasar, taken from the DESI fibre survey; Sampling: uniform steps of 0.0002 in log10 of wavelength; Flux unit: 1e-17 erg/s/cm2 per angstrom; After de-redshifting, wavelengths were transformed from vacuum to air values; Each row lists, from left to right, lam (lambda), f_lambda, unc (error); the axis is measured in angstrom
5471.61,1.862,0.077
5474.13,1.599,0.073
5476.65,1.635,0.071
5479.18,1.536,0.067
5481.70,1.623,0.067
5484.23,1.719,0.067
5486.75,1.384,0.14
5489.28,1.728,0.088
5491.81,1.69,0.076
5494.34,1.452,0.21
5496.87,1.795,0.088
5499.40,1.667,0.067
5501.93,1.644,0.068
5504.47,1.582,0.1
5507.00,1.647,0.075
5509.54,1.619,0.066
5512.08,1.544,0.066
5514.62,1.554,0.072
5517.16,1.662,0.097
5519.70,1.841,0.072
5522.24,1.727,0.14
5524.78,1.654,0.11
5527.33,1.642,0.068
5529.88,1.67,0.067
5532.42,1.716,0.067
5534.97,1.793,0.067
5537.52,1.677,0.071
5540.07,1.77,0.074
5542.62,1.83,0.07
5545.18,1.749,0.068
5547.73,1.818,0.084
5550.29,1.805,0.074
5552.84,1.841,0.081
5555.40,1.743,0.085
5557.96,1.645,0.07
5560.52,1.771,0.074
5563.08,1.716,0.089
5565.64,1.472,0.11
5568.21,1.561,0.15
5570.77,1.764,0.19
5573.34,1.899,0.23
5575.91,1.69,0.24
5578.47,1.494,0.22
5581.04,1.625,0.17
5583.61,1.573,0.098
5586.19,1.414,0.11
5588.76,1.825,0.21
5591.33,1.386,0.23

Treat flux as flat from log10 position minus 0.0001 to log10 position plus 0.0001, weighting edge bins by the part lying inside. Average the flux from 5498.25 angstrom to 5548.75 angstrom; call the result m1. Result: 1.69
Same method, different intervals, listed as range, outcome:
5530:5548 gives 1.76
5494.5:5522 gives 1.65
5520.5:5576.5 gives 1.73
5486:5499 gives 1.62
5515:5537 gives 1.71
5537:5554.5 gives 1.79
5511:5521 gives 1.65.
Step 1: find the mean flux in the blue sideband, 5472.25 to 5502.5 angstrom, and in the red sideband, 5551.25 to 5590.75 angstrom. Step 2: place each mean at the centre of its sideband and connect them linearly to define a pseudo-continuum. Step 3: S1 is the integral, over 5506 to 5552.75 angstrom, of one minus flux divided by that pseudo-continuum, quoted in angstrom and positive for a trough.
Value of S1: -1.8 angstrom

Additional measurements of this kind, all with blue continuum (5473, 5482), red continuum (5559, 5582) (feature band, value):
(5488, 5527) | -0.8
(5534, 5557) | -1.8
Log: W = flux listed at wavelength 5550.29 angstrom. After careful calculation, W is 1.805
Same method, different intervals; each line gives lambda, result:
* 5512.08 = 1.544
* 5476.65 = 1.635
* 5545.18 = 1.749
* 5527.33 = 1.642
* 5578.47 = 1.494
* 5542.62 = 1.83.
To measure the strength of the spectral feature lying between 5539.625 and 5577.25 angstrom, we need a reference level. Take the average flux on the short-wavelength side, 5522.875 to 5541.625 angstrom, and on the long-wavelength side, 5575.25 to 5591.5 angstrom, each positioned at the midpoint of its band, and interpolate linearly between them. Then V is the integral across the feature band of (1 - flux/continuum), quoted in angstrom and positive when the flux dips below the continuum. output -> -2.2 angstrom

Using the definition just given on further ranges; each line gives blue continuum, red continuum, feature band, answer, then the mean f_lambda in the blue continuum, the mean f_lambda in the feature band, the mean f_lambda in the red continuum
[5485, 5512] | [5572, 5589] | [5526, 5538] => -0.6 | 1.62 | 1.7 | 1.63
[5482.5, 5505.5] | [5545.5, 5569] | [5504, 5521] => 0.2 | 1.63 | 1.64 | 1.71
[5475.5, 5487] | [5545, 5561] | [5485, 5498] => 0.1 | 1.6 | 1.61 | 1.77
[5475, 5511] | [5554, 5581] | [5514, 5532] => -0.5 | 1.62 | 1.69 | 1.67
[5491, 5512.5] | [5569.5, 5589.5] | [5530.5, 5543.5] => -0.9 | 1.63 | 1.75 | 1.66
